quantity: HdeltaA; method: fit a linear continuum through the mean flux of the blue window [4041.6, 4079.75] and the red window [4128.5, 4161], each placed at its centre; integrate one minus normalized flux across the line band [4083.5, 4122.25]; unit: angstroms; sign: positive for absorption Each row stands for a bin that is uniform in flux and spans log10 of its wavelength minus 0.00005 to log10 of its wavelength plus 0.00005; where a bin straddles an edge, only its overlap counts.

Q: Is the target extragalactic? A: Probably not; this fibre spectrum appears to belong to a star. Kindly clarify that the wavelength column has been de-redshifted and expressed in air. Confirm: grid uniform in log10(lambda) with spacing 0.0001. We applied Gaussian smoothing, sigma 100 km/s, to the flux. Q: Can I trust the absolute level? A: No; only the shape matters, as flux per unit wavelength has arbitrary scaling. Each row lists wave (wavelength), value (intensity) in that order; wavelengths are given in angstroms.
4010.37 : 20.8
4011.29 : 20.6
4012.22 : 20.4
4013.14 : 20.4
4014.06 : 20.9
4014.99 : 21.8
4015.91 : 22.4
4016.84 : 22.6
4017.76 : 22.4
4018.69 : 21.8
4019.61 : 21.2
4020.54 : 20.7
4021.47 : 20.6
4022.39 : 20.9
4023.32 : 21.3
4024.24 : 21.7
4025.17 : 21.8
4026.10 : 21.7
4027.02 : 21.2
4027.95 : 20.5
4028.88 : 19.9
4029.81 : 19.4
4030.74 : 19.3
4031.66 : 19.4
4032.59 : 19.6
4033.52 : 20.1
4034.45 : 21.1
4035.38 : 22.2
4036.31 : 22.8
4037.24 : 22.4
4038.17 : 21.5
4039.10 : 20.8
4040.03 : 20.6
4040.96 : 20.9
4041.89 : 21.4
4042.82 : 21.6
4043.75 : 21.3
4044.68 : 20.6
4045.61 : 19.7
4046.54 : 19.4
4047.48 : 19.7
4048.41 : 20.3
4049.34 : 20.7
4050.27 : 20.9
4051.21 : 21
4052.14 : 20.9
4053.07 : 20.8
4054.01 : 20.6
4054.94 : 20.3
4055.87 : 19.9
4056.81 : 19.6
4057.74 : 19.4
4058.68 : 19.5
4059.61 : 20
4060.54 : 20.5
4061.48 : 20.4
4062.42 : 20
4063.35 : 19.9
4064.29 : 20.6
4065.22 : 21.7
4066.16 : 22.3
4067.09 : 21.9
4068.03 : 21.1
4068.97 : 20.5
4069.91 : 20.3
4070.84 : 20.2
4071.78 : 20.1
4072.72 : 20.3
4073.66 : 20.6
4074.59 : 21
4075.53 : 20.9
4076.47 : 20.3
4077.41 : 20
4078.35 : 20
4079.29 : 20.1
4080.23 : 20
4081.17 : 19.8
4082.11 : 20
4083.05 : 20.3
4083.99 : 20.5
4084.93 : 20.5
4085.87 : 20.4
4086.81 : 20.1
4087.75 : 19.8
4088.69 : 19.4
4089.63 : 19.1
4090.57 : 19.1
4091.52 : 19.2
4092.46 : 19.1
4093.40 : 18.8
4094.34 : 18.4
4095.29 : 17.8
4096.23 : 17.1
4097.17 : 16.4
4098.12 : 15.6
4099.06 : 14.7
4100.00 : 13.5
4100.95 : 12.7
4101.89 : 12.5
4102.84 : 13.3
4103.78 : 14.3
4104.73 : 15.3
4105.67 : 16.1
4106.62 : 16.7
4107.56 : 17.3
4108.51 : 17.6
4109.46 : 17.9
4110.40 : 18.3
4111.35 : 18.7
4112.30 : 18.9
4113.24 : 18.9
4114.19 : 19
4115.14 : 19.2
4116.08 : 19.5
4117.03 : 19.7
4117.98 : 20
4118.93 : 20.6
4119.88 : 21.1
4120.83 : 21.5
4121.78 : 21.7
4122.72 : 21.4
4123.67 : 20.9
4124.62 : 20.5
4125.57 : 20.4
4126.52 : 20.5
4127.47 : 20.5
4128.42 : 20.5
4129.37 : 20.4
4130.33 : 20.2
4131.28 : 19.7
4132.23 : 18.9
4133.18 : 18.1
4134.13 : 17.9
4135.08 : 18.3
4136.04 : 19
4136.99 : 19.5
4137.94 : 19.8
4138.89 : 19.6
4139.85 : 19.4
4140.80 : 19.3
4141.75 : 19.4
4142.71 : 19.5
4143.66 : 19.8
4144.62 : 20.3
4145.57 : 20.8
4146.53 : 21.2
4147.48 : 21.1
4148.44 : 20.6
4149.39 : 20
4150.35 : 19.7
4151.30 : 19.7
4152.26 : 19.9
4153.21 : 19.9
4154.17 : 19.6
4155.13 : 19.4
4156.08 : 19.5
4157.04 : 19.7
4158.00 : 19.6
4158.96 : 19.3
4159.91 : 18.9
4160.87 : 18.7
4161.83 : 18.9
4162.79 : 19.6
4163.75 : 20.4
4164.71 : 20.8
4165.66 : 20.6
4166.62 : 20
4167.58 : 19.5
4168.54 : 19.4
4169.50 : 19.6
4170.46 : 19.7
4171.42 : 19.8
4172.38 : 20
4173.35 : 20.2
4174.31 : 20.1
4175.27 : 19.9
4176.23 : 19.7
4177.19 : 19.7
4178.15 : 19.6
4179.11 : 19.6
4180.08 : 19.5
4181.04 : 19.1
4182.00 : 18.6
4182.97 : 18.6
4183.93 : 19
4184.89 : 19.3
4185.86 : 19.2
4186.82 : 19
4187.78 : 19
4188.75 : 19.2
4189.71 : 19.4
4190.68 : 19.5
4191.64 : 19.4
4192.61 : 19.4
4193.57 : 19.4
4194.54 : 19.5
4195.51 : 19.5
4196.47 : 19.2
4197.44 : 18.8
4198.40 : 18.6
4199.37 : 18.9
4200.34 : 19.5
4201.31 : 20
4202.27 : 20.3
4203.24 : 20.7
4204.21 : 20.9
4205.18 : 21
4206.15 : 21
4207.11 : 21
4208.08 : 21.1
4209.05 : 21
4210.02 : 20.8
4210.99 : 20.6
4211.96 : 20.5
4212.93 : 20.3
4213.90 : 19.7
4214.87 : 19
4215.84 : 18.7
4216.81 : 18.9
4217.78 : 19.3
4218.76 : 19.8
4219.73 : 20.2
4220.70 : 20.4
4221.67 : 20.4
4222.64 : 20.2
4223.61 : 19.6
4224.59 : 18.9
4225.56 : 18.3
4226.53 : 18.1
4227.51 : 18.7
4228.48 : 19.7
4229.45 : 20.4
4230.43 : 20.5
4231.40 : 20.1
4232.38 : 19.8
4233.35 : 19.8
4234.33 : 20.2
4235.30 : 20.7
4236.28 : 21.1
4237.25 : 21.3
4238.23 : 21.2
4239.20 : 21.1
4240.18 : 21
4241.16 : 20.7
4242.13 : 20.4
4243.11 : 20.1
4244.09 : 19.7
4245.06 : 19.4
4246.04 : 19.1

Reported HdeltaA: 3.9 angstroms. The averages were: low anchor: 20.5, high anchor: 19.6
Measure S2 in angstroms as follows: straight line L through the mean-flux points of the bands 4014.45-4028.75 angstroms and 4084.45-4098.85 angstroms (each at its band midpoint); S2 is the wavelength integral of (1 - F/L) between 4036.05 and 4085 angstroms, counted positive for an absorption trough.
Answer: -1.7 angstroms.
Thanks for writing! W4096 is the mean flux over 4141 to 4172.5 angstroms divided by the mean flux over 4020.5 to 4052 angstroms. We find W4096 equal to 1.0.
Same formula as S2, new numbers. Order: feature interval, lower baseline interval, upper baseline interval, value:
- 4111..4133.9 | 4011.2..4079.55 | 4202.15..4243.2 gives 0.53 angstroms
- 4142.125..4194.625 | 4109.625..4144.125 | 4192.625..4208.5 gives 0.50 angstroms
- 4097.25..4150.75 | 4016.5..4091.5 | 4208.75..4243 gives 4.17 angstroms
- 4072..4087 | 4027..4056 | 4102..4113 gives -1.59 angstroms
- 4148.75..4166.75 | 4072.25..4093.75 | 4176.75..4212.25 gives 0.09 angstroms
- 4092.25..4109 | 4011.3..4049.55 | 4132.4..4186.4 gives 3.57 angstroms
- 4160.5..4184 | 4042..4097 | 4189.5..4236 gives 0.33 angstroms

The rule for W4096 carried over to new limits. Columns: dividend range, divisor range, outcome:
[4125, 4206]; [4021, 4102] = 0.98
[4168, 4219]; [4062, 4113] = 1.05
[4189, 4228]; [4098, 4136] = 1.08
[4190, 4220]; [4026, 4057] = 0.96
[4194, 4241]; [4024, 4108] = 1.02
